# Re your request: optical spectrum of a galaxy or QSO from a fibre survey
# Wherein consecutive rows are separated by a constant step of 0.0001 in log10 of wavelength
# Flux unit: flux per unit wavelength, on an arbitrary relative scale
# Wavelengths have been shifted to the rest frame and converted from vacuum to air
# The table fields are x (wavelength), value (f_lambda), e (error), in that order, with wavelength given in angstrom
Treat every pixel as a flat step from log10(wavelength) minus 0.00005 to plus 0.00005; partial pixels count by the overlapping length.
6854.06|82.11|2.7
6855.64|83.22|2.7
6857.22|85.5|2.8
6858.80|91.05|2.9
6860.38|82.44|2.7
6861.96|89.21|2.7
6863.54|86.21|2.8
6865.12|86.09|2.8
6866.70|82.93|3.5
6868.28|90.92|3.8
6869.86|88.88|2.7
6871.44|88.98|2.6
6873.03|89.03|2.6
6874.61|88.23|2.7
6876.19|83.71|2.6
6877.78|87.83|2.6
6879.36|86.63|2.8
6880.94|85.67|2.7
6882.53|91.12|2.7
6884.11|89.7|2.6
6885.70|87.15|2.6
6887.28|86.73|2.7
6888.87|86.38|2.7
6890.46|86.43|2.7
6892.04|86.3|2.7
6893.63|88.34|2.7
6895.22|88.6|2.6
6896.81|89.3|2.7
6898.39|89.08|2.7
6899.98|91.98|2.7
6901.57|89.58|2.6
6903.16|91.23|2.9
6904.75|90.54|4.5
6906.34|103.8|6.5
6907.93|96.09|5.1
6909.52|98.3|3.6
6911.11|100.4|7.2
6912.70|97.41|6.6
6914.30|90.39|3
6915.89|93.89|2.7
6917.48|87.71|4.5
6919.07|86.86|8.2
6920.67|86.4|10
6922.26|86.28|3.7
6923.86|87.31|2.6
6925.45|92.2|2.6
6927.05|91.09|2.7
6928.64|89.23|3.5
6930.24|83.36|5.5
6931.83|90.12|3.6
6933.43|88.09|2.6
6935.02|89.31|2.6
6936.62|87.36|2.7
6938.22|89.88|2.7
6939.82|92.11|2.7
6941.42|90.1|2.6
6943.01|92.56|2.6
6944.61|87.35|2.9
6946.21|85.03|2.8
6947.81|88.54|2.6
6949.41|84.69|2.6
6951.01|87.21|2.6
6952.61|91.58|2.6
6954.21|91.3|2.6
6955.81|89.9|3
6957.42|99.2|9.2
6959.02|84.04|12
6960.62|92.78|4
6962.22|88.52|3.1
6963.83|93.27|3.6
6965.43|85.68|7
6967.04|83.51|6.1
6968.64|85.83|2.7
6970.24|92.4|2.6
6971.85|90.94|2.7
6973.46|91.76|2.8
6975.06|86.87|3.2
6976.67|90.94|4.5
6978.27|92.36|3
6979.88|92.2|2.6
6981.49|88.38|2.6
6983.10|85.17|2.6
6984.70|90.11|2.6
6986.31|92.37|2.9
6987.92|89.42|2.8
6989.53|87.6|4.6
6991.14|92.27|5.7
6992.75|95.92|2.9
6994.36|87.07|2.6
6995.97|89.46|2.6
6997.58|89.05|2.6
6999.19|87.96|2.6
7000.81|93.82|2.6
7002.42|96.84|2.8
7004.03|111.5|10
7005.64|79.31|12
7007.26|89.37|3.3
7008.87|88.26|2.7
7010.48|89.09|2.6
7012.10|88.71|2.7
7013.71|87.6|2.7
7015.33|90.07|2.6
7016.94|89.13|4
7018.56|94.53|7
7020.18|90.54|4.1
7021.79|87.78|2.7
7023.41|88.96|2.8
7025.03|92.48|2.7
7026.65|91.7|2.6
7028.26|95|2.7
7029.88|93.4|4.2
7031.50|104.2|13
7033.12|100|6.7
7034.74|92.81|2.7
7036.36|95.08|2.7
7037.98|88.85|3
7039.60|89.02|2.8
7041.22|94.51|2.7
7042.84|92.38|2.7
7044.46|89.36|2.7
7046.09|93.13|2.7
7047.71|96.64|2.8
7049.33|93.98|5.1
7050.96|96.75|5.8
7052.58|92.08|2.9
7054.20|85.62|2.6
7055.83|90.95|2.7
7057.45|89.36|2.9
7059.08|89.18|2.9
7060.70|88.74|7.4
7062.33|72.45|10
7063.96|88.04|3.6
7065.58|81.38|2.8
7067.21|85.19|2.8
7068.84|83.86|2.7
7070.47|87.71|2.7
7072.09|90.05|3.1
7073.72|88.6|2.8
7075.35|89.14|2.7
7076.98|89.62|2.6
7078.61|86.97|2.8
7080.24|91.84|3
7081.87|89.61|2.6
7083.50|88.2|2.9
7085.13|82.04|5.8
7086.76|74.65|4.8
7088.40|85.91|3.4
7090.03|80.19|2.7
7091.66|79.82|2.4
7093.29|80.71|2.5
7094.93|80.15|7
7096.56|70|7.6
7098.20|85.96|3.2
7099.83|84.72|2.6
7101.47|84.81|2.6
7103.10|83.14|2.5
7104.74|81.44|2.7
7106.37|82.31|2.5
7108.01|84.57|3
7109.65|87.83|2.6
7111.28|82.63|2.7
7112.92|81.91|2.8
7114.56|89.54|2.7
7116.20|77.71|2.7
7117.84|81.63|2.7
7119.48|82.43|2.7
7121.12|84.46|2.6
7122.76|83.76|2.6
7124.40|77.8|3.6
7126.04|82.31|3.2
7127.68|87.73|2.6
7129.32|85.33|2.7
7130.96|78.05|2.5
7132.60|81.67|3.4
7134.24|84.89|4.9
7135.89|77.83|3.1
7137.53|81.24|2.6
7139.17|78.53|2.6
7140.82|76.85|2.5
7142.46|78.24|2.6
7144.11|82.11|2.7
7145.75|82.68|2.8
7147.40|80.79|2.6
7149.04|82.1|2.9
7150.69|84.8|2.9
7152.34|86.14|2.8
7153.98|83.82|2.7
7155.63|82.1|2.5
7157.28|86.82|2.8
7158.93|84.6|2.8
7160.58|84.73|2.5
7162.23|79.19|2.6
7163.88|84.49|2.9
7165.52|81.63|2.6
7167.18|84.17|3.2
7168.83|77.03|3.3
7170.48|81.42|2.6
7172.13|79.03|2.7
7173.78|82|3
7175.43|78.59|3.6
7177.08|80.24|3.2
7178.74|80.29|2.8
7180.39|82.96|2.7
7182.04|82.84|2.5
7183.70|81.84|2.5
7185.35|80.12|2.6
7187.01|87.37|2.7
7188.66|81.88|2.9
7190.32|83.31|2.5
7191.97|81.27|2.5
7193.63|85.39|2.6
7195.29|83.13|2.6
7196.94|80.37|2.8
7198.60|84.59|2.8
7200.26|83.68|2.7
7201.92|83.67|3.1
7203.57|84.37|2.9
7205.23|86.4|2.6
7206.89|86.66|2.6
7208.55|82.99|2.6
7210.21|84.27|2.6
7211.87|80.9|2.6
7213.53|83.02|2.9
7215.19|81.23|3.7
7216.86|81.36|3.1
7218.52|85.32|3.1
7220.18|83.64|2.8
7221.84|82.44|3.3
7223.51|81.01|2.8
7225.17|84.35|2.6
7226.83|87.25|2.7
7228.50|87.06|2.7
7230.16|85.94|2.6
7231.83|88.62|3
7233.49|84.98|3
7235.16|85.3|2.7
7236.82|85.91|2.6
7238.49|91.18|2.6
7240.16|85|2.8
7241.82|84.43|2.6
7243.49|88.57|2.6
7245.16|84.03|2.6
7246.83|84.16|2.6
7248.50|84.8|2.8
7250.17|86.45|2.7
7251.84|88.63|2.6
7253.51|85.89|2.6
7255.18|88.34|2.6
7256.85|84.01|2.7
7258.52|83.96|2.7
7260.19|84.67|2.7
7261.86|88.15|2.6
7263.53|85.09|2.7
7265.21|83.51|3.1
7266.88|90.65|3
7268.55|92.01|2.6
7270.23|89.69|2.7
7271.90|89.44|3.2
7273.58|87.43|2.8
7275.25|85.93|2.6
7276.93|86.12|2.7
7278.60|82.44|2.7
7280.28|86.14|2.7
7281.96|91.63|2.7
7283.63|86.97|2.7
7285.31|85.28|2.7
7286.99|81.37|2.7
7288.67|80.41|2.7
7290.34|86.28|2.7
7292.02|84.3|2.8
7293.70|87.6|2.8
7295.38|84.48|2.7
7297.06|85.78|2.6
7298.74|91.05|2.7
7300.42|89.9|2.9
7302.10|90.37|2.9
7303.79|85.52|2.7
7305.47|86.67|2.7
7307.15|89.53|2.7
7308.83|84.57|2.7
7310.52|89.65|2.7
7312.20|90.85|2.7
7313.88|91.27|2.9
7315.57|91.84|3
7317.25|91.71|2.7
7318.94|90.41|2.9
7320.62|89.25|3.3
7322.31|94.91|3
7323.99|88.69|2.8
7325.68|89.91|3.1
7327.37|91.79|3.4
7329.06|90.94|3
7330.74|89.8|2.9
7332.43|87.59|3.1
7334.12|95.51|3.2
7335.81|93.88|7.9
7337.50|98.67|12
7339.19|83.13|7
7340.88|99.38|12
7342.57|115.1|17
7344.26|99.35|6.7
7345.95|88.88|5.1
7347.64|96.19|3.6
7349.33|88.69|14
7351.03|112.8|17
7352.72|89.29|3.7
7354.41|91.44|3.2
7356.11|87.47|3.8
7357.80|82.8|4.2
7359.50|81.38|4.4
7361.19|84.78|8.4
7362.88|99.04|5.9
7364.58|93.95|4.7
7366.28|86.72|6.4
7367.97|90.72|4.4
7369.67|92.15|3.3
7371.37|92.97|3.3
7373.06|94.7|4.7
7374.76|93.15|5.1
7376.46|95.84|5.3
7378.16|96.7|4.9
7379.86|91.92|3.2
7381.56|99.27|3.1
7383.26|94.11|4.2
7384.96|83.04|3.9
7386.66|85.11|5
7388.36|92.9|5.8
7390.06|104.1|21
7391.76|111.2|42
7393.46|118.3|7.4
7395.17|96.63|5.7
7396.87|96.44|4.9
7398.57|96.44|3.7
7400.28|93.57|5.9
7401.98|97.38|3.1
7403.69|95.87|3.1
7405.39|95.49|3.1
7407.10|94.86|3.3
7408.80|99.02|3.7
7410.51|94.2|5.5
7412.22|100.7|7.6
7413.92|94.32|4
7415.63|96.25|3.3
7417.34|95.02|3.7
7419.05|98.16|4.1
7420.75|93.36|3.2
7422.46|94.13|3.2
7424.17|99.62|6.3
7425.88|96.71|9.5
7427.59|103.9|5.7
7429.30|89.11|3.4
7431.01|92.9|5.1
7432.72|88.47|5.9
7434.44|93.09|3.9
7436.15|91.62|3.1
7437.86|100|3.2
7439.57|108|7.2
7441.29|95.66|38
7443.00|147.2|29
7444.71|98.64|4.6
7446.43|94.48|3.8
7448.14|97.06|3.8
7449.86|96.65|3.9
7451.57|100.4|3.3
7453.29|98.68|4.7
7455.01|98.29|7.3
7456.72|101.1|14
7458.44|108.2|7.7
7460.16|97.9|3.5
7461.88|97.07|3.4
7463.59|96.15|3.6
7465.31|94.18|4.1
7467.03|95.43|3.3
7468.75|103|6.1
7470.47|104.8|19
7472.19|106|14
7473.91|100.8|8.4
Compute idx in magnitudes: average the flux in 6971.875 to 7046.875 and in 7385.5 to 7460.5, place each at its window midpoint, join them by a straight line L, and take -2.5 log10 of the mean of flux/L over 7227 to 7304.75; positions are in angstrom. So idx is 0.11 mag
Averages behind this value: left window 91.4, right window 98.6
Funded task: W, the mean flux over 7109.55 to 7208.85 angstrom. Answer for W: 82.5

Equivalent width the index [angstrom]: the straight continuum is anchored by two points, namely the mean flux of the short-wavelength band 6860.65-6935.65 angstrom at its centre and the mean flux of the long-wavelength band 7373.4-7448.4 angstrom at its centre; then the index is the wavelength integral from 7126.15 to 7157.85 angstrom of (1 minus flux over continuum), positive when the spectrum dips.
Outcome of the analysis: 3.8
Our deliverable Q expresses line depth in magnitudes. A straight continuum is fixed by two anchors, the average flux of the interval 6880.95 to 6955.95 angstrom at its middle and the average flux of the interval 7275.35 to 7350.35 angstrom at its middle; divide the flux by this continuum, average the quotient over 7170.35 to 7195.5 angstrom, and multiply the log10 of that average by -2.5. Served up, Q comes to 0.10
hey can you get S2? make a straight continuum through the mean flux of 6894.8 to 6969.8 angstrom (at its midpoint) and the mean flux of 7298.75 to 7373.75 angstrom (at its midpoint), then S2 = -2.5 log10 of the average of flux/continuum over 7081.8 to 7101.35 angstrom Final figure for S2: 0.12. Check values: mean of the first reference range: 90.2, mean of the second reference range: 91.7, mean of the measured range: 81.6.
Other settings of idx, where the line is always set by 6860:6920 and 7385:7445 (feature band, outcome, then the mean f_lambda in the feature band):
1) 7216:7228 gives 0.14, 83.7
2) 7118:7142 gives 0.15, 81.6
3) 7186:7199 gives 0.14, 83.3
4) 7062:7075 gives 0.09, 85.3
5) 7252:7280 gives 0.11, 86.8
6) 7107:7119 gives 0.12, 83.6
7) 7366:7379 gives 0.05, 93.2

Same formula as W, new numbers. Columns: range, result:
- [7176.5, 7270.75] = 84.7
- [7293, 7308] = 87.9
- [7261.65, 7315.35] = 87.2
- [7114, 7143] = 81.6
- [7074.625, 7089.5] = 86.3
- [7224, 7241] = 86.5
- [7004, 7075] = 90.4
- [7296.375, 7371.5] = 91.5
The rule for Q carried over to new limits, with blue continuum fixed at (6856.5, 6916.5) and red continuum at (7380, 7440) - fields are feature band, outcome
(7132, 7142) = 0.16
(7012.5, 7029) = 0.01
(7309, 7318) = 0.05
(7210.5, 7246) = 0.11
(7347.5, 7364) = 0.05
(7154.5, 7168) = 0.12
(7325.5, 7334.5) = 0.06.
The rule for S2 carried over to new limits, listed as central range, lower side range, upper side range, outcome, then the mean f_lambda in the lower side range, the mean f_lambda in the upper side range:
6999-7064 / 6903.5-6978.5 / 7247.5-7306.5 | -0.03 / 90.3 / 86.6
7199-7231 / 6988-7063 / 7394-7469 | 0.13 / 91.4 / 98.1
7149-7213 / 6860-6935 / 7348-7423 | 0.12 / 89.4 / 94.7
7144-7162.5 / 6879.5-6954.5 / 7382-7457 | 0.13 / 89.8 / 98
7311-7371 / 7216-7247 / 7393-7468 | 0.00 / 85.3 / 98.3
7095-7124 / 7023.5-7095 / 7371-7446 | 0.09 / 89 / 97.5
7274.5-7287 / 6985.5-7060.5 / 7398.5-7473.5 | 0.12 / 91.8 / 98.5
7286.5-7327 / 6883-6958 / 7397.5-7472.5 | 0.09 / 90.1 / 98.4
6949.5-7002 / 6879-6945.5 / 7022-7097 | -0.01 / 90.1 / 88.6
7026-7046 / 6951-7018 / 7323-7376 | -0.04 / 90.3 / 92.6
